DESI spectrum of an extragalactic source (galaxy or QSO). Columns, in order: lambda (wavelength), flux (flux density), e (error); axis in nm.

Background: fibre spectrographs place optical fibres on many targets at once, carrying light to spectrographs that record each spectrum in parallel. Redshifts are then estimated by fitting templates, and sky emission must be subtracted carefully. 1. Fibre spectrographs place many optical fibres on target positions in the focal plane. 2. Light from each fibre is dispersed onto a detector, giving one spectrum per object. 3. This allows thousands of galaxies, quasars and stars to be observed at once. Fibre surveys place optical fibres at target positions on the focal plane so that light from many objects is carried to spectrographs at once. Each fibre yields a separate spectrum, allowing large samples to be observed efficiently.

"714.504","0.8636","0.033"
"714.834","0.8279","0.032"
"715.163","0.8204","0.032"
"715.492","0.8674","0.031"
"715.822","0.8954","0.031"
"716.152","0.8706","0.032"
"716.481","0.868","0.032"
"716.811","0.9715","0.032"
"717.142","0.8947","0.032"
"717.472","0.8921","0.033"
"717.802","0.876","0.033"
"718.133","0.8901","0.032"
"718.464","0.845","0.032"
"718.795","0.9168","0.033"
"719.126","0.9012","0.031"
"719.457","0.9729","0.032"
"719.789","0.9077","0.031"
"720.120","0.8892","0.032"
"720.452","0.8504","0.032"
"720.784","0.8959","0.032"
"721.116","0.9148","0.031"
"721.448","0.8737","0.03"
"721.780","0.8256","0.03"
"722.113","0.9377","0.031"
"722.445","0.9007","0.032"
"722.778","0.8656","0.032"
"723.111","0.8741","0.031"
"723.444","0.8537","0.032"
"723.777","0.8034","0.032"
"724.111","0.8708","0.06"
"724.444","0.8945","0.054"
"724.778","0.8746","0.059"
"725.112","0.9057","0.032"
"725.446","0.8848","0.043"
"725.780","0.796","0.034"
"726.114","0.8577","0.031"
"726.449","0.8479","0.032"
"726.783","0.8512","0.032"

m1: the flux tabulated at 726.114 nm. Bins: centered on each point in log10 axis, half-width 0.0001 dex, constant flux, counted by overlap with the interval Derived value 0.8577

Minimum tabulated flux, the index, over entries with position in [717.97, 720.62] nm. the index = 0.845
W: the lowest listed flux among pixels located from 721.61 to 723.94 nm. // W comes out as 0.8034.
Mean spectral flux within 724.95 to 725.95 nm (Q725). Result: 0.862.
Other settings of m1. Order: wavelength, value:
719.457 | 0.9729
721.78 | 0.8256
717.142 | 0.8947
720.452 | 0.8504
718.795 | 0.9168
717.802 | 0.876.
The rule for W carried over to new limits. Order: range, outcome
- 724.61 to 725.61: 0.8746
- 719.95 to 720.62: 0.8504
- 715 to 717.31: 0.8204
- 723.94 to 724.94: 0.8708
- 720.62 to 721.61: 0.8737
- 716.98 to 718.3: 0.876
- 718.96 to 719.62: 0.9012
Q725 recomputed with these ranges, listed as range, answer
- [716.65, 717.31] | 0.932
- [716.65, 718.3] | 0.904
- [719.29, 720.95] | 0.903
